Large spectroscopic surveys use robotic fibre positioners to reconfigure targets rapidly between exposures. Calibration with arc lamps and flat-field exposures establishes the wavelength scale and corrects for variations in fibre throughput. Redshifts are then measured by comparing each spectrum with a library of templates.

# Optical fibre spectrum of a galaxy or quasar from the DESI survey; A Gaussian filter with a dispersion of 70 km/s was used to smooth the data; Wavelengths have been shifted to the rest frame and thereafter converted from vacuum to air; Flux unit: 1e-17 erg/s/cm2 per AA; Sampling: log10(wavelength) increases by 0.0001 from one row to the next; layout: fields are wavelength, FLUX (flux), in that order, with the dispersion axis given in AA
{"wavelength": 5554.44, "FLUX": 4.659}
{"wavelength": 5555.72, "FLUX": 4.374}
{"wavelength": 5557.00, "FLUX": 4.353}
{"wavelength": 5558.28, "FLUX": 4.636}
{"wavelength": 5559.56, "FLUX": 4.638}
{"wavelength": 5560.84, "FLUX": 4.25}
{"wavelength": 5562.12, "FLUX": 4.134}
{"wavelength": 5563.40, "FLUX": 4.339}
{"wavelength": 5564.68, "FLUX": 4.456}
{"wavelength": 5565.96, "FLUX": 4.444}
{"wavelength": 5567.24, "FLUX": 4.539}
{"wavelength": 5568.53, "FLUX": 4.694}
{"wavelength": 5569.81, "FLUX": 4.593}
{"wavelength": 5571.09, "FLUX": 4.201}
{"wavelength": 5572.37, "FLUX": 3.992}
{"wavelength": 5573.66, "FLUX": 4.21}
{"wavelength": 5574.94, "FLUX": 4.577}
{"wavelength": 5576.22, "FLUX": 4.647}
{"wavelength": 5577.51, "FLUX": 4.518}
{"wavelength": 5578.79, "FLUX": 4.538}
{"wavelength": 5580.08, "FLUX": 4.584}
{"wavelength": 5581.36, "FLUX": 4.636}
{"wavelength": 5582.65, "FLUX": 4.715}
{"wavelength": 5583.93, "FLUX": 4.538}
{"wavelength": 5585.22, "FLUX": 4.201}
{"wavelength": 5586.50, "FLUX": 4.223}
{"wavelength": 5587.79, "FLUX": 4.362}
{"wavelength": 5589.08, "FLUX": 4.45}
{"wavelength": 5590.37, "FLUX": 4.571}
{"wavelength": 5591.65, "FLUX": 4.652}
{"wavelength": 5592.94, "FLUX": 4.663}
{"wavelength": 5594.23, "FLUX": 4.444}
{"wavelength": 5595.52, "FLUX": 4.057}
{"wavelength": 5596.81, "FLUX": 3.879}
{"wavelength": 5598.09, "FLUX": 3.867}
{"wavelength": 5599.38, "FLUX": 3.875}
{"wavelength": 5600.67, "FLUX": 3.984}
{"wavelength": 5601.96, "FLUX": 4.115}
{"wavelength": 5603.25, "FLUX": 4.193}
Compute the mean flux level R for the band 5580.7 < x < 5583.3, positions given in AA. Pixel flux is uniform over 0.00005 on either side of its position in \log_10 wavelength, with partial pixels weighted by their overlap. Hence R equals 4.68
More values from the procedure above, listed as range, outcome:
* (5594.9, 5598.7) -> 3.94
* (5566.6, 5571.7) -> 4.51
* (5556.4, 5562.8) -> 4.4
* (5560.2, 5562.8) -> 4.2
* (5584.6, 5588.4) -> 4.26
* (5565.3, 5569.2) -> 4.56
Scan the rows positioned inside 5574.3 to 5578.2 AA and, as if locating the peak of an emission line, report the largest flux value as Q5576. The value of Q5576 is 4.647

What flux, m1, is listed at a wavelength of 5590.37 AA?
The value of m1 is 4.571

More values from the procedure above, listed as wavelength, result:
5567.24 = 4.539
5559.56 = 4.638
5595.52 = 4.057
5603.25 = 4.193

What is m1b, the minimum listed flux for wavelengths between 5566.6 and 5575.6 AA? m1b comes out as 3.992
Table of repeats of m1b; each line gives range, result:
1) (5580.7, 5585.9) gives 4.201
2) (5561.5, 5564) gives 4.134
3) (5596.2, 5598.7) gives 3.867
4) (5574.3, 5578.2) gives 4.518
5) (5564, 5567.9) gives 4.444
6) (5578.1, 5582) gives 4.538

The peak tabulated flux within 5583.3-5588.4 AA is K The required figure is 4.538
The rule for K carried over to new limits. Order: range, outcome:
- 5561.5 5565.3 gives 4.456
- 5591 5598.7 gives 4.663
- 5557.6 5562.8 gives 4.638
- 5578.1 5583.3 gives 4.715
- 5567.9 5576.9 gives 4.694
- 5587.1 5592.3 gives 4.652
